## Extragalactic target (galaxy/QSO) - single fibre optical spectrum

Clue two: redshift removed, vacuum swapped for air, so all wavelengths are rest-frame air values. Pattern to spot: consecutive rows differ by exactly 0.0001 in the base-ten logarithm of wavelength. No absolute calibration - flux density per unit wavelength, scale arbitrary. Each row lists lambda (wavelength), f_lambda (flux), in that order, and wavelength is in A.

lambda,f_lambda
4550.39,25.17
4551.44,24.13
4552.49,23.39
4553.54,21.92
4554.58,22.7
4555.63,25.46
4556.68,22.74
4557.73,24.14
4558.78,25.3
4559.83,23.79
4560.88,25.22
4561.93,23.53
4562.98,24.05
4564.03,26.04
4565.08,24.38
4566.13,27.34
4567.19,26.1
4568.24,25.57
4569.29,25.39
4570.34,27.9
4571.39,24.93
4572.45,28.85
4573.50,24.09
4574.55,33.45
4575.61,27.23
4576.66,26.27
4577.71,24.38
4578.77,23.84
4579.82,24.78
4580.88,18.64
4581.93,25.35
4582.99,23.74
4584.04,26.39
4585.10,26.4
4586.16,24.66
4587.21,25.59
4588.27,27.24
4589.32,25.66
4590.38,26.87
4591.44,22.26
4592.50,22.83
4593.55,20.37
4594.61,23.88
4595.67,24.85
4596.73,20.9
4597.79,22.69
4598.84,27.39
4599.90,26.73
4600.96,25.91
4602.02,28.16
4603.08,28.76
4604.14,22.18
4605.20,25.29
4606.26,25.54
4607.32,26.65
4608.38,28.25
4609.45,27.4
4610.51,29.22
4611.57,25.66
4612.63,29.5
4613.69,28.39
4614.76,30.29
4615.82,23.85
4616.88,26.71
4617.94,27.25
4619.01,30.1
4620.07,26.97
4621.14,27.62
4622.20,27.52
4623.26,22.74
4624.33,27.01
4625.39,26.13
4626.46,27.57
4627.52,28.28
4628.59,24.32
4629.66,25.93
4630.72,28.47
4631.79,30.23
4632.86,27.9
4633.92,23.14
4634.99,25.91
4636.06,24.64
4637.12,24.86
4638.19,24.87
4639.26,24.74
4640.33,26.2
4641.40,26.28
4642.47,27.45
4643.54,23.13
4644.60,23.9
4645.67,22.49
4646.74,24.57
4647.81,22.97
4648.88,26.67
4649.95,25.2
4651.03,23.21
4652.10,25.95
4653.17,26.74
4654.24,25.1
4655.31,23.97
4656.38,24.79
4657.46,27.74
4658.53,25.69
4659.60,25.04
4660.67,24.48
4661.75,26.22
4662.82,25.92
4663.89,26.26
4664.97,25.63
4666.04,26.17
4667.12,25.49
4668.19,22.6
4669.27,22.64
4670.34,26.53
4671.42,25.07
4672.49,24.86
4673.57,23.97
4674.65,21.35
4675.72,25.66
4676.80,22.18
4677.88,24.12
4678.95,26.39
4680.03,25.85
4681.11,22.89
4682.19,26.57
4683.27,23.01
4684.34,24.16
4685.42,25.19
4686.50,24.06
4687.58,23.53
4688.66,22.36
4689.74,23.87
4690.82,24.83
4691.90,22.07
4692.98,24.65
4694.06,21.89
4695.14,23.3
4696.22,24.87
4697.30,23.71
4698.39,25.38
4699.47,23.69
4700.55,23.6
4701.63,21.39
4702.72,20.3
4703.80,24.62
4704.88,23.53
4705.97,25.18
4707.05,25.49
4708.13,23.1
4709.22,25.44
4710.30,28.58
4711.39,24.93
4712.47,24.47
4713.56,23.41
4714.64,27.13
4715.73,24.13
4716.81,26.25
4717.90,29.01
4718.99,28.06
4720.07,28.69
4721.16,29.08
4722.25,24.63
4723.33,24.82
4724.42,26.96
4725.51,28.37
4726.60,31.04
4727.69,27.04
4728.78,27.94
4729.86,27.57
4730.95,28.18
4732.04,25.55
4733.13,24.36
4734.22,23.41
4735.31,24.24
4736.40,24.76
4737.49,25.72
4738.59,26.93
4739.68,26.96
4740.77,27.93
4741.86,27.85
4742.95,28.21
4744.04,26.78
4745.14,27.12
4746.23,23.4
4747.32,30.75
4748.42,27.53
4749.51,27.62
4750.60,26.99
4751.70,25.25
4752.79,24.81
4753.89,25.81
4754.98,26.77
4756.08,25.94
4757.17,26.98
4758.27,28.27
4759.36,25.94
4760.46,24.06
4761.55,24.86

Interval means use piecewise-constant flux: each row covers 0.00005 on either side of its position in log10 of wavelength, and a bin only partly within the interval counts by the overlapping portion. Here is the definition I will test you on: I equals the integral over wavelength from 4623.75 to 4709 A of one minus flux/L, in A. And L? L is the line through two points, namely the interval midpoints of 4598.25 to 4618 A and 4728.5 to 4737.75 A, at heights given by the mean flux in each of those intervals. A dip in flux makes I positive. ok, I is 5.2 A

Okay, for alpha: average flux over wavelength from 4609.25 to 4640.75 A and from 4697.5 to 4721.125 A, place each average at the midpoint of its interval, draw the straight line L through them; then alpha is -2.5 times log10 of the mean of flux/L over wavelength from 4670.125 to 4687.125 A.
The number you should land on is 0.06 mag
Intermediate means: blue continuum 26.8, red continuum 25.1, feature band 24.4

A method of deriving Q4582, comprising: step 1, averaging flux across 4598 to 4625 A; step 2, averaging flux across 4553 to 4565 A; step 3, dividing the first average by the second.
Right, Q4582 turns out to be 1.12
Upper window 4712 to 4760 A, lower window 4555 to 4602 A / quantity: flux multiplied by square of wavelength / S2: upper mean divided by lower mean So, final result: 1.1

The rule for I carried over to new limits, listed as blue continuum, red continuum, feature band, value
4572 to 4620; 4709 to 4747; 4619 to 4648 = 0.2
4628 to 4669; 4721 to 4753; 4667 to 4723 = 3.3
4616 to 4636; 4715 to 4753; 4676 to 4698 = 2.3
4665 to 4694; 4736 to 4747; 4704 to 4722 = -0.3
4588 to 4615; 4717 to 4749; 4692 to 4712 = 2.0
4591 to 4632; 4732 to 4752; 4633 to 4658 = 1.2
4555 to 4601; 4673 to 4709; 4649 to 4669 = -0.9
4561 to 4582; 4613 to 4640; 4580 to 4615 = 0.8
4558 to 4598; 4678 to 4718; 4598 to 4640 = -3.2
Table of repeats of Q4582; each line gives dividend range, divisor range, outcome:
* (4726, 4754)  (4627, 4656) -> 1.05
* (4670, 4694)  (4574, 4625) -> 0.93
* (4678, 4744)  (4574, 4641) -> 0.98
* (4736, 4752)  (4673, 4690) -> 1.12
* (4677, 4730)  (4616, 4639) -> 0.95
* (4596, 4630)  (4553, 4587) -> 1.06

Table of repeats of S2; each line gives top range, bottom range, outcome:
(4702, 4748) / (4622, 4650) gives 1.06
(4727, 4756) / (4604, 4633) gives 1.03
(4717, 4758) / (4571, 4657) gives 1.10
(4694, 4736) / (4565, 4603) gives 1.06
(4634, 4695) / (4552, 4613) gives 1.01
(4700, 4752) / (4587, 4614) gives 1.07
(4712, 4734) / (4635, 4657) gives 1.11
